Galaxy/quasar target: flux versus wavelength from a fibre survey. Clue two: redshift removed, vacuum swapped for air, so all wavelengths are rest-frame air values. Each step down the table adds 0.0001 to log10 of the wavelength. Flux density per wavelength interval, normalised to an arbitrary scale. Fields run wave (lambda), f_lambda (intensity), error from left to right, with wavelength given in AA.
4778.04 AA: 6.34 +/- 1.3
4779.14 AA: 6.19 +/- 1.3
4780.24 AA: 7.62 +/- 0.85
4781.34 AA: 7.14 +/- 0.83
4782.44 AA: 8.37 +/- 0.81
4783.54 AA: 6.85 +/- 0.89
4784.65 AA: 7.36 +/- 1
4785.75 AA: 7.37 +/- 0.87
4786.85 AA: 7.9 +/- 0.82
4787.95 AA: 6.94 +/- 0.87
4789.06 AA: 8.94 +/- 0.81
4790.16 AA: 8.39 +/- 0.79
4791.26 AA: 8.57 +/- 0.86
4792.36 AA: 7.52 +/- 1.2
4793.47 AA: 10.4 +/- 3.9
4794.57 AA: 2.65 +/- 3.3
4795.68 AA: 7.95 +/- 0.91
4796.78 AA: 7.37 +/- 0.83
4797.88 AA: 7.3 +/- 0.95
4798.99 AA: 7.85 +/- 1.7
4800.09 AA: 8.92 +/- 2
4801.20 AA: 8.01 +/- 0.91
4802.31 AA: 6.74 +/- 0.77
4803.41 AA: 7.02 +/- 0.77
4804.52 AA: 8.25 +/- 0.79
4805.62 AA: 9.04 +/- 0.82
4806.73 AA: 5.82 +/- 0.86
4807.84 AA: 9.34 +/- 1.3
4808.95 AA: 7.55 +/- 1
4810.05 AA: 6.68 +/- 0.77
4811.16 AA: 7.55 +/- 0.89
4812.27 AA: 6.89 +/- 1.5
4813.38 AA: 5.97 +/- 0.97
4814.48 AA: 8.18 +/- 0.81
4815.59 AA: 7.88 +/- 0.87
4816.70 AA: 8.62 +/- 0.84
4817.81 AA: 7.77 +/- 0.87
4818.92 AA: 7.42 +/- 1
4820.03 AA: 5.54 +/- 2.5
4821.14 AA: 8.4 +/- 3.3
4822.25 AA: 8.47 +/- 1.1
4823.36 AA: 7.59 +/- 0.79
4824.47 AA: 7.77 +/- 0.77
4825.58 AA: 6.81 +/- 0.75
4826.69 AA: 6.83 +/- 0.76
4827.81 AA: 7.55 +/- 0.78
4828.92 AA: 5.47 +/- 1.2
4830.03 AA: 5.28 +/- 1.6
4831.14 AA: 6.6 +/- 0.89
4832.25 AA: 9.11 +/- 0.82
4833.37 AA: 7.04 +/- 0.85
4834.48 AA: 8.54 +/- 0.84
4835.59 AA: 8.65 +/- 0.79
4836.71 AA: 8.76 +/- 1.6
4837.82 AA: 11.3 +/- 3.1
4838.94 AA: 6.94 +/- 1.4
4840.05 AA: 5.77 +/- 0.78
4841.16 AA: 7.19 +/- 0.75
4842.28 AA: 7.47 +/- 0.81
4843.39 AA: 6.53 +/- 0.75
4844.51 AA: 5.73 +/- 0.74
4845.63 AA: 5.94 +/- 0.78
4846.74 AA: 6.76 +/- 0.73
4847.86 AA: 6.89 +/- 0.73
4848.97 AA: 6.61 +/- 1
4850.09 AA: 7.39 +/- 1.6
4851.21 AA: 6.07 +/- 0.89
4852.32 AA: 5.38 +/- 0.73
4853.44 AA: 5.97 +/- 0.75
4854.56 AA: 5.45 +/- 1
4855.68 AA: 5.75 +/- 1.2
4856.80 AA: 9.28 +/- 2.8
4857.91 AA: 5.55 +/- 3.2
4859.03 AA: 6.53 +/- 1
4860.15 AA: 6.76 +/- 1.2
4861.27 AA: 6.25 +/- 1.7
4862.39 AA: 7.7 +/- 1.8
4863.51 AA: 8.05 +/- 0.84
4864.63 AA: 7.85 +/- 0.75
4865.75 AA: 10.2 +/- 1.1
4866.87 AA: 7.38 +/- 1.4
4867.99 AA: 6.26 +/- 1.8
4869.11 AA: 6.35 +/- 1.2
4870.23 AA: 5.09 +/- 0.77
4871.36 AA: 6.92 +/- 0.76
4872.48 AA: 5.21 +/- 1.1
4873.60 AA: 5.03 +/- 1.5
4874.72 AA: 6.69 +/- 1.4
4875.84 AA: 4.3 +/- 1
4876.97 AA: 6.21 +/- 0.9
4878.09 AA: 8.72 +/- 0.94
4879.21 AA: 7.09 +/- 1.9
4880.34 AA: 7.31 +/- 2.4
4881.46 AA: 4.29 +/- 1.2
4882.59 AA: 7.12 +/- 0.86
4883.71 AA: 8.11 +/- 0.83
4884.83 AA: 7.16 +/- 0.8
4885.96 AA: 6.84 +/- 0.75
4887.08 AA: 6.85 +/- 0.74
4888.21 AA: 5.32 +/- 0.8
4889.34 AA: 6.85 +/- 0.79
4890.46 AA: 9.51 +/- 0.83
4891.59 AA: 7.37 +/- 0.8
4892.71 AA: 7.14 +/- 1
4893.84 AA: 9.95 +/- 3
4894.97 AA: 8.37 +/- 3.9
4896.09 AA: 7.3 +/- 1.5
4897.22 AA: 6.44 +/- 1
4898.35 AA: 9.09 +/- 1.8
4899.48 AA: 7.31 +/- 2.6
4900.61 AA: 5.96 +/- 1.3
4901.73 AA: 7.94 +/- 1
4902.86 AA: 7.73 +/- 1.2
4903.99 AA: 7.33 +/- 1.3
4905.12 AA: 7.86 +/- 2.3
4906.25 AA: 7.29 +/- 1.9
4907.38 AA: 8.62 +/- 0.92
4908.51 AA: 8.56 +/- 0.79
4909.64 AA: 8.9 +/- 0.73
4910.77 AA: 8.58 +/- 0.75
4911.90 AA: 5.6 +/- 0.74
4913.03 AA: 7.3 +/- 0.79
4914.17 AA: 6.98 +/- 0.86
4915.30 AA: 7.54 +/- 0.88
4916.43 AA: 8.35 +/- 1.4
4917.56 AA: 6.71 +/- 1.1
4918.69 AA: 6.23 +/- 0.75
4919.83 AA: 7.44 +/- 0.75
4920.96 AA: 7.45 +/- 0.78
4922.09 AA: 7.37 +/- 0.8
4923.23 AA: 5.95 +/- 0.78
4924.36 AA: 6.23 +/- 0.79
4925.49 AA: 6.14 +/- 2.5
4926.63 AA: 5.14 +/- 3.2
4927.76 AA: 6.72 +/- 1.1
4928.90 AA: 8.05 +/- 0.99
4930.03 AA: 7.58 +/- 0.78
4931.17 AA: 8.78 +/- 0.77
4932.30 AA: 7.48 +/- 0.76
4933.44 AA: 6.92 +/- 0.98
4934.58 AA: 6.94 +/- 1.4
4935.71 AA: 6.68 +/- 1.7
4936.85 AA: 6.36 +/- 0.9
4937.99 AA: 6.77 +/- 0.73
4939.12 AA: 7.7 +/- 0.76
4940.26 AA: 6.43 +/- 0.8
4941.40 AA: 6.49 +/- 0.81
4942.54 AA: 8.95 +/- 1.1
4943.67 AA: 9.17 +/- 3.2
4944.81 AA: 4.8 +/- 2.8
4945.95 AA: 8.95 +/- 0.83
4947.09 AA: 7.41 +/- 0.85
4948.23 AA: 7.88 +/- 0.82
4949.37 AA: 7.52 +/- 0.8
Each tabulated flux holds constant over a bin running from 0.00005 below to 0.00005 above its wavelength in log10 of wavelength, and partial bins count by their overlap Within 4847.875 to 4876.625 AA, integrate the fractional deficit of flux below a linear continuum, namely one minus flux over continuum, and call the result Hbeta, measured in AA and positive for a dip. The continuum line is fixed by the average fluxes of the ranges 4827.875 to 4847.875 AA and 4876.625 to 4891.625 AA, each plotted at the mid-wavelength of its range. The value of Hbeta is 2.3 AA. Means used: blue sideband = 7.24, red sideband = 7.05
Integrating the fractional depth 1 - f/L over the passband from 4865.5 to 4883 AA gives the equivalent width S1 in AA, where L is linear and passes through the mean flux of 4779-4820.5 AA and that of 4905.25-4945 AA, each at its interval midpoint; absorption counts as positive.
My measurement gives 2.2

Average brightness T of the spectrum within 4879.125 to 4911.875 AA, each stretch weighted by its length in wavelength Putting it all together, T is 7.5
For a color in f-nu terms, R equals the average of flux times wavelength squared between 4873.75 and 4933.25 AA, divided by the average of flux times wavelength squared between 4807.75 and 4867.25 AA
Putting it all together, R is 1.03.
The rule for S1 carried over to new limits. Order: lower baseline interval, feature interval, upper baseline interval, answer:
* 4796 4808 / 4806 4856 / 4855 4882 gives 1.0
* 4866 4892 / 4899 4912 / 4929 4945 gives -1.4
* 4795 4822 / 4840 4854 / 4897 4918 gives 2.1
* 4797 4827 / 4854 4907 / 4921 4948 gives 1.9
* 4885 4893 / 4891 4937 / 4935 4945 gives -1.6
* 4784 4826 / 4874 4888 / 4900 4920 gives 1.6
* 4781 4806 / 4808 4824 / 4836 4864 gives -0.3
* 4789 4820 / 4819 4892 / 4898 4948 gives 5.2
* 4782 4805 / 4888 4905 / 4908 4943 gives -0.8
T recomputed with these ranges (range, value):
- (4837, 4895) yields 6.89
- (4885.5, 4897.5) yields 7.48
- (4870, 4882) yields 6.11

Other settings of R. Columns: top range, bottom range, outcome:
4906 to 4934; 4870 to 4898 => 1.07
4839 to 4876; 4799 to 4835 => 0.90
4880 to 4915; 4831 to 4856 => 1.08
